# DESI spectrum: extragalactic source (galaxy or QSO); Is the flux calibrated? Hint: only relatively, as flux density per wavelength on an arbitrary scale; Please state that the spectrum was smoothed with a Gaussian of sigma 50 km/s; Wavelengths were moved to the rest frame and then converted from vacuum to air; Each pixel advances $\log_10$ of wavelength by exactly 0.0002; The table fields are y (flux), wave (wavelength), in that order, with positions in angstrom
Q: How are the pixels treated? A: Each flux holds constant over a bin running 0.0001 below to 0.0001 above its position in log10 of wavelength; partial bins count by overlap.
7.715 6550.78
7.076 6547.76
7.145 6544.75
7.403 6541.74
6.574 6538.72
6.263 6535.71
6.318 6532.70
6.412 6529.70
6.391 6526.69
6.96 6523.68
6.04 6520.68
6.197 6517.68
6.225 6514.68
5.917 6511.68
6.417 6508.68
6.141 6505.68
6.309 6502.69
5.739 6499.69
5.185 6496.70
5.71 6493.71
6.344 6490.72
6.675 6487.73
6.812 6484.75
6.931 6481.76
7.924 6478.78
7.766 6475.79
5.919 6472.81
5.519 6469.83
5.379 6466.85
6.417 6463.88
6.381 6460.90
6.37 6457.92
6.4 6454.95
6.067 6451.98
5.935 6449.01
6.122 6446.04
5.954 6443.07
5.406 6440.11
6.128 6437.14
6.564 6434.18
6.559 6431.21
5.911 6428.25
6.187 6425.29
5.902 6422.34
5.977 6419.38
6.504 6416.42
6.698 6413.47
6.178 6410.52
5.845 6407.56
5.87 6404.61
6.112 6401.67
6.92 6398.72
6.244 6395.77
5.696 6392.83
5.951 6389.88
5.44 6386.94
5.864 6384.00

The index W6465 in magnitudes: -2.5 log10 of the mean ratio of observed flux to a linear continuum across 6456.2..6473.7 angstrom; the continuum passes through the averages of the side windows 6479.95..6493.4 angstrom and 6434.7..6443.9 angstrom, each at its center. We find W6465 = 0.051 mag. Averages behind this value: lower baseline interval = 5.9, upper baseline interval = 6.64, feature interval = 6.01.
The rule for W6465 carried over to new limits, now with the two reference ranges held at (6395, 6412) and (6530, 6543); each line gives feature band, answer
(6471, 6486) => -0.10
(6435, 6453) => 0.06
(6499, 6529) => 0.05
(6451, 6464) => 0.01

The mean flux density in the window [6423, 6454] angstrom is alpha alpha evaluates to 6.09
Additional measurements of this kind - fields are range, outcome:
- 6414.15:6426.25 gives 6.18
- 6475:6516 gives 6.41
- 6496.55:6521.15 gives 6.06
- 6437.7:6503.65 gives 6.24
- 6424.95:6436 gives 6.31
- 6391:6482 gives 6.24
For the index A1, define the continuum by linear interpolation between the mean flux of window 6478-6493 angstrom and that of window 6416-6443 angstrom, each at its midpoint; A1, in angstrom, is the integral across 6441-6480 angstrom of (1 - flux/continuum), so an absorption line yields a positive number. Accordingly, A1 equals 1.3 angstrom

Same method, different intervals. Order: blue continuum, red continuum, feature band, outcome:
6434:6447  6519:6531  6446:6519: -0.8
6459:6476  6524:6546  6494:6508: 1.1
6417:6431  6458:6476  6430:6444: -0.1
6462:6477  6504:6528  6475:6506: -1.3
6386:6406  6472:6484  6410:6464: 3.4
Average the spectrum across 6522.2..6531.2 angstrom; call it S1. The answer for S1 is 6.58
